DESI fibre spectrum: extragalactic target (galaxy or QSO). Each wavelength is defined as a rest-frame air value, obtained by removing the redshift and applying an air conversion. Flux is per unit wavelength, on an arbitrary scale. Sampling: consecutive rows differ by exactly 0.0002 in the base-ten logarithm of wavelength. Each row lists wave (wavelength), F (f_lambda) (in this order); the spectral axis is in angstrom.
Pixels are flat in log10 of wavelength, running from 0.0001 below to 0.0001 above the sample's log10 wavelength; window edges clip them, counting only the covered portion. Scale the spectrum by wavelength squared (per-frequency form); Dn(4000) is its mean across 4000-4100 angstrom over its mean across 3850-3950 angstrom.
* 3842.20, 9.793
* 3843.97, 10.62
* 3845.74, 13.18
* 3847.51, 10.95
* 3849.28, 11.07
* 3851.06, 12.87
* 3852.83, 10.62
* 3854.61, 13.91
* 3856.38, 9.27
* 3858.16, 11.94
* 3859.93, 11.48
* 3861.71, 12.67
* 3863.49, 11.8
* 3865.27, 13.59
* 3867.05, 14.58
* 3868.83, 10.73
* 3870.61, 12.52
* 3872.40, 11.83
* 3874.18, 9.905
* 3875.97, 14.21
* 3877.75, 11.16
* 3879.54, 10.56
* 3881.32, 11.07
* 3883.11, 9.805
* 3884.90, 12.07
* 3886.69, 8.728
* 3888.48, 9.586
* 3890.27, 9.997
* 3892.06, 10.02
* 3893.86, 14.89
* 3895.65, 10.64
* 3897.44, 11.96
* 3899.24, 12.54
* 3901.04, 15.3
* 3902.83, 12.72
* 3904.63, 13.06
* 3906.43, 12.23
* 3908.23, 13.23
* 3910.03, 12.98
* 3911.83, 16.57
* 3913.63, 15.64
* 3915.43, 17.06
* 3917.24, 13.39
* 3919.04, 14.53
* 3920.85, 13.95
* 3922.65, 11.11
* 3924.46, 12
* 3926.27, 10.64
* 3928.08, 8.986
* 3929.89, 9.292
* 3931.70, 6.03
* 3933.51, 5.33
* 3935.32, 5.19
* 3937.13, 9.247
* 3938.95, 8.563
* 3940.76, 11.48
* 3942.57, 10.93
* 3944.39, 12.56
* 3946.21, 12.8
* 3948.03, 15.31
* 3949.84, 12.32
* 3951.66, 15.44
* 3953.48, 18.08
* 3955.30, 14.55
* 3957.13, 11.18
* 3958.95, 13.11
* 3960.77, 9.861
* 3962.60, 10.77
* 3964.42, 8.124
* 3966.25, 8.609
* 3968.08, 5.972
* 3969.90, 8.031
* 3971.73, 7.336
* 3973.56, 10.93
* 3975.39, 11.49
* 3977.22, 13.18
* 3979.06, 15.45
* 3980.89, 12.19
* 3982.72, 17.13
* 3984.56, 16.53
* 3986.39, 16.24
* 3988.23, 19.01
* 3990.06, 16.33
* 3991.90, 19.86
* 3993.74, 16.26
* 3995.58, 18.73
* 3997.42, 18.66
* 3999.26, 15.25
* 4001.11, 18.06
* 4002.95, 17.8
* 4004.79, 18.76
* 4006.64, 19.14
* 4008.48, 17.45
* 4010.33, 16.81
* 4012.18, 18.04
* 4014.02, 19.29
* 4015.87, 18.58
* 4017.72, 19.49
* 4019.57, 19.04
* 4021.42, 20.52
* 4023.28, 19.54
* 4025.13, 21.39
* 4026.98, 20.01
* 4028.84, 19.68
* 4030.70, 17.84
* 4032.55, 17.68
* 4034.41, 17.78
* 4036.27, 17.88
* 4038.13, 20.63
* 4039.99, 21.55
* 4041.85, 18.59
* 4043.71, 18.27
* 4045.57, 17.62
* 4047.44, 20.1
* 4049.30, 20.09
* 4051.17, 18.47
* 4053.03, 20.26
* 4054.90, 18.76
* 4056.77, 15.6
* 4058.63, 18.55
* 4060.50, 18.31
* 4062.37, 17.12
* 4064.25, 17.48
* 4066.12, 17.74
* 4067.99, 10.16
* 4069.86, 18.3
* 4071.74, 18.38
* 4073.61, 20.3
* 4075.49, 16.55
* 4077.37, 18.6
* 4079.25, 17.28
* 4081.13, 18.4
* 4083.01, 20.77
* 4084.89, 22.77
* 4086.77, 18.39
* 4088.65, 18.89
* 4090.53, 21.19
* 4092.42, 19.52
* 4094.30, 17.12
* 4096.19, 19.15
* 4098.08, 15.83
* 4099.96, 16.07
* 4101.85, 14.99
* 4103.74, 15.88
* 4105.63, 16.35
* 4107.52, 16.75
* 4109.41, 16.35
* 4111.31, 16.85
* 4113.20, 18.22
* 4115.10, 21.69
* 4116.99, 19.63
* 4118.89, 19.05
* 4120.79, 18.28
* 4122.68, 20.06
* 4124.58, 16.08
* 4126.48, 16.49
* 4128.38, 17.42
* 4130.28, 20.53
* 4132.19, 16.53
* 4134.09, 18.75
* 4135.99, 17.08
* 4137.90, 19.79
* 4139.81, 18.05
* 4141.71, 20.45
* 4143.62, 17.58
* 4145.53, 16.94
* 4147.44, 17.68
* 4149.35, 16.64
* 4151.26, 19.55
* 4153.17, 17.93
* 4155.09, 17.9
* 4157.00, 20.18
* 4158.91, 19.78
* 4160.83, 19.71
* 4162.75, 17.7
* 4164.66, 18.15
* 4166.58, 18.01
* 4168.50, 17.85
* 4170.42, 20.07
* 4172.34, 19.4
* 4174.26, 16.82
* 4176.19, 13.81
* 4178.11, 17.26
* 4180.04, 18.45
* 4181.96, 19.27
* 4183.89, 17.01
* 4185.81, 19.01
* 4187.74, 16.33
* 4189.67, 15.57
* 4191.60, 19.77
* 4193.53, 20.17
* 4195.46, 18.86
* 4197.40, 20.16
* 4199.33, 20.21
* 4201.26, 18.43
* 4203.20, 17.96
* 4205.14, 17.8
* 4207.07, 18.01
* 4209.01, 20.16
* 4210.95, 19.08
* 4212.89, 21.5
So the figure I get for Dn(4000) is 1.71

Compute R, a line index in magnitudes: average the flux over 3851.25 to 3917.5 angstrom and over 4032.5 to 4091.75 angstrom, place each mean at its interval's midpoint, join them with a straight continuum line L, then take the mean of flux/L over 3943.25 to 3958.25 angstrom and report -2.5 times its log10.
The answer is 0.05 mag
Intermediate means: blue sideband 12.3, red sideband 18.5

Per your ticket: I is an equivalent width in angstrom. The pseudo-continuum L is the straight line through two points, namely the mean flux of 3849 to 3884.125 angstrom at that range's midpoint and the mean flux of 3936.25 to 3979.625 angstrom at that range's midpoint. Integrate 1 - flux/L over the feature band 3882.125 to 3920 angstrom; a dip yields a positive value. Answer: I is -3.5 angstrom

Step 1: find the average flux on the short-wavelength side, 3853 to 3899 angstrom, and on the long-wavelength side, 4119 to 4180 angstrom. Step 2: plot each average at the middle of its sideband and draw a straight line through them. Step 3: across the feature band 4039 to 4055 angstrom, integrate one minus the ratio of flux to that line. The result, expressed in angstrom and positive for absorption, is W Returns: -3.7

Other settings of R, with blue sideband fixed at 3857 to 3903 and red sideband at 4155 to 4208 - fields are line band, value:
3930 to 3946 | 0.42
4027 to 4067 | -0.21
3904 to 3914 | -0.12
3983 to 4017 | -0.23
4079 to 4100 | -0.16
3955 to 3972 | 0.37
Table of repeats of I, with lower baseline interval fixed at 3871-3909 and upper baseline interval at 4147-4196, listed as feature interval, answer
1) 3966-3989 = 2.0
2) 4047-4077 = -4.2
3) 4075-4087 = -2.2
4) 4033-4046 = -3.2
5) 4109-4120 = -1.2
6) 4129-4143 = -1.1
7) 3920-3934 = 3.1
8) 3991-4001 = -2.6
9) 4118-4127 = -0.5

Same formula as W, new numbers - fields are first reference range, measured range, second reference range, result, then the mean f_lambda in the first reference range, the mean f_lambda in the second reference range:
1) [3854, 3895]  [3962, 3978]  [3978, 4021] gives 6.8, 11.6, 17.6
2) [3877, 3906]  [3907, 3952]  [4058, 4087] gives 3.8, 11.5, 18.1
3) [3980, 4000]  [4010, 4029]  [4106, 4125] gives -2.3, 17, 18.3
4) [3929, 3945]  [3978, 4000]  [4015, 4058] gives -4.2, 8.67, 19.1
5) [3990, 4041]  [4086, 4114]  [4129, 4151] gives 1.4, 18.7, 18.2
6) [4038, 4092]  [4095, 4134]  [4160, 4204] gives 1.7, 18.6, 18.3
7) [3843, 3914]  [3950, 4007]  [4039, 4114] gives 3.5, 12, 18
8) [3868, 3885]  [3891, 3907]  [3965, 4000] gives -0.9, 11.4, 14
